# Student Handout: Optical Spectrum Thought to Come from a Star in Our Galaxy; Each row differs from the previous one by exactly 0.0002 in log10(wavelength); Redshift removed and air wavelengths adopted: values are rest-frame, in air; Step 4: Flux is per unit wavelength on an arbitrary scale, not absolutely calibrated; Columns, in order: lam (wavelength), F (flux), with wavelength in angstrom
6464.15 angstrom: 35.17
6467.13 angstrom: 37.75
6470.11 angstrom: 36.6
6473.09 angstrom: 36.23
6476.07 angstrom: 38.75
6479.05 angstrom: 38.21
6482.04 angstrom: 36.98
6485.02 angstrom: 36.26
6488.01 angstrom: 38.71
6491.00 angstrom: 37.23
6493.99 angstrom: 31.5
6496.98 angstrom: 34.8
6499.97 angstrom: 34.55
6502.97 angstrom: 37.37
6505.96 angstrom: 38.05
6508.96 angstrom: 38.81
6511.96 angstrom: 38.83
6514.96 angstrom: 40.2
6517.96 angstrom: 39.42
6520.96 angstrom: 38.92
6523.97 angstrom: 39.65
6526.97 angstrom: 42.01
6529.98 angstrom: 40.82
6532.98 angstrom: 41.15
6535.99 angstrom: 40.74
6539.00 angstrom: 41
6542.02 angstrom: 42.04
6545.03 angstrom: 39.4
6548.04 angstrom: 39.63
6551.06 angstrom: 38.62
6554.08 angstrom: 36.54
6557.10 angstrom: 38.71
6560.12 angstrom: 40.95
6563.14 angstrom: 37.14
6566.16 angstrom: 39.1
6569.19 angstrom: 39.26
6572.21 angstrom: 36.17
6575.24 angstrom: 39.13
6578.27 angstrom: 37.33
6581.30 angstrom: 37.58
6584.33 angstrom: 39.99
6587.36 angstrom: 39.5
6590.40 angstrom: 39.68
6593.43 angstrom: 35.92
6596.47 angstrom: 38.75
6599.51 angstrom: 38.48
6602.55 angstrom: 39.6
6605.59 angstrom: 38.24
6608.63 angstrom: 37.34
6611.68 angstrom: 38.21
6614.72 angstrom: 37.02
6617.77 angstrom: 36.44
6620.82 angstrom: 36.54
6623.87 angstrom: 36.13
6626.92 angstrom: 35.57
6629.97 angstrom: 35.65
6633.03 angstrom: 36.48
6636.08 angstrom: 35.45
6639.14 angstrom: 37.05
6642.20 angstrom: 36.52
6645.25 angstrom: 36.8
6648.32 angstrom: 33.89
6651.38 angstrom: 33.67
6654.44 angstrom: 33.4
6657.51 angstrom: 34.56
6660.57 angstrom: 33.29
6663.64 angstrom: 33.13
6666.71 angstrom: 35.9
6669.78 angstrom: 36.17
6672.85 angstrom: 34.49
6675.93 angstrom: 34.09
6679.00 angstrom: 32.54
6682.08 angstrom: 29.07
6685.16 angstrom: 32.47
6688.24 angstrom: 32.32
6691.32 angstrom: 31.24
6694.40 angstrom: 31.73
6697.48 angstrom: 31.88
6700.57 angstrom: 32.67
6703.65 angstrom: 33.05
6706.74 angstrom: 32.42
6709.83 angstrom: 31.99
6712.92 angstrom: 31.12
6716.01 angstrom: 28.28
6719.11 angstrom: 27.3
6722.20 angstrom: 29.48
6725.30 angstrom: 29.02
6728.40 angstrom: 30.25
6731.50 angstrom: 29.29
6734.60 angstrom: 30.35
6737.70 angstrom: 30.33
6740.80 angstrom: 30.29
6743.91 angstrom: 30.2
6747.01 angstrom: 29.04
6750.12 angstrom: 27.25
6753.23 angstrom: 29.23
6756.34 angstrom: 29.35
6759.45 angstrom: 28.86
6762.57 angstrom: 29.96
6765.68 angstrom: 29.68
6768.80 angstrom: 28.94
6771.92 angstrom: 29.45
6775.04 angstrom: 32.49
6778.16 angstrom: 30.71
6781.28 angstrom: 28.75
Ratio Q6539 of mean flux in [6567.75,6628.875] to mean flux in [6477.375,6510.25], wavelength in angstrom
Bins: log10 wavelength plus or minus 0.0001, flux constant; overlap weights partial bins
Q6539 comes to 1.03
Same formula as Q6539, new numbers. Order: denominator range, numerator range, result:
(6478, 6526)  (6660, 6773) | 0.83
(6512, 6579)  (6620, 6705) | 0.86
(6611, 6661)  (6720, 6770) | 0.82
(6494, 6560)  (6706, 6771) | 0.76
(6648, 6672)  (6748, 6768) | 0.85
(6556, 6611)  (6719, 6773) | 0.76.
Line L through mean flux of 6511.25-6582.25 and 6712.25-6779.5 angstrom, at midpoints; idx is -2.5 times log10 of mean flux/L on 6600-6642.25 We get -0.04 mag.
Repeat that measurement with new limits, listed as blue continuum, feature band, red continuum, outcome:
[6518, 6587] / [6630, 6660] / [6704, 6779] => -0.02 mag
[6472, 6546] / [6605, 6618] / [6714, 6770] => -0.09 mag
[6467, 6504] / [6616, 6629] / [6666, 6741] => -0.09 mag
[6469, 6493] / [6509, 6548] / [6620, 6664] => -0.10 mag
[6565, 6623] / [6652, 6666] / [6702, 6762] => 0.01 mag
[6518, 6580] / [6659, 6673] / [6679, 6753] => -0.05 mag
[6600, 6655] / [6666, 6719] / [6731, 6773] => 0.02 mag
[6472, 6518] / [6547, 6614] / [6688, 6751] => -0.11 mag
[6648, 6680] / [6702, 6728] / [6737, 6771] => 0.04 mag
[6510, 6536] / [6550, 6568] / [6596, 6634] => 0.01 mag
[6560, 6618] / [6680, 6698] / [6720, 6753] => 0.03 mag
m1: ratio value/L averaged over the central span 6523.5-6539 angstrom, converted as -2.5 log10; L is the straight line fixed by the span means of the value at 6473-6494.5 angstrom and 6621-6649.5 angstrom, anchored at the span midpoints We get -0.120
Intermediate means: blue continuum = 37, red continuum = 36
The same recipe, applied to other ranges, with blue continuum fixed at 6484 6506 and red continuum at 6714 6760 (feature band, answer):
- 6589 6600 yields -0.152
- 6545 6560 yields -0.130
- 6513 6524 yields -0.123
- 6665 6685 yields -0.089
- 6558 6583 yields -0.136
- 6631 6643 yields -0.137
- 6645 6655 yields -0.085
